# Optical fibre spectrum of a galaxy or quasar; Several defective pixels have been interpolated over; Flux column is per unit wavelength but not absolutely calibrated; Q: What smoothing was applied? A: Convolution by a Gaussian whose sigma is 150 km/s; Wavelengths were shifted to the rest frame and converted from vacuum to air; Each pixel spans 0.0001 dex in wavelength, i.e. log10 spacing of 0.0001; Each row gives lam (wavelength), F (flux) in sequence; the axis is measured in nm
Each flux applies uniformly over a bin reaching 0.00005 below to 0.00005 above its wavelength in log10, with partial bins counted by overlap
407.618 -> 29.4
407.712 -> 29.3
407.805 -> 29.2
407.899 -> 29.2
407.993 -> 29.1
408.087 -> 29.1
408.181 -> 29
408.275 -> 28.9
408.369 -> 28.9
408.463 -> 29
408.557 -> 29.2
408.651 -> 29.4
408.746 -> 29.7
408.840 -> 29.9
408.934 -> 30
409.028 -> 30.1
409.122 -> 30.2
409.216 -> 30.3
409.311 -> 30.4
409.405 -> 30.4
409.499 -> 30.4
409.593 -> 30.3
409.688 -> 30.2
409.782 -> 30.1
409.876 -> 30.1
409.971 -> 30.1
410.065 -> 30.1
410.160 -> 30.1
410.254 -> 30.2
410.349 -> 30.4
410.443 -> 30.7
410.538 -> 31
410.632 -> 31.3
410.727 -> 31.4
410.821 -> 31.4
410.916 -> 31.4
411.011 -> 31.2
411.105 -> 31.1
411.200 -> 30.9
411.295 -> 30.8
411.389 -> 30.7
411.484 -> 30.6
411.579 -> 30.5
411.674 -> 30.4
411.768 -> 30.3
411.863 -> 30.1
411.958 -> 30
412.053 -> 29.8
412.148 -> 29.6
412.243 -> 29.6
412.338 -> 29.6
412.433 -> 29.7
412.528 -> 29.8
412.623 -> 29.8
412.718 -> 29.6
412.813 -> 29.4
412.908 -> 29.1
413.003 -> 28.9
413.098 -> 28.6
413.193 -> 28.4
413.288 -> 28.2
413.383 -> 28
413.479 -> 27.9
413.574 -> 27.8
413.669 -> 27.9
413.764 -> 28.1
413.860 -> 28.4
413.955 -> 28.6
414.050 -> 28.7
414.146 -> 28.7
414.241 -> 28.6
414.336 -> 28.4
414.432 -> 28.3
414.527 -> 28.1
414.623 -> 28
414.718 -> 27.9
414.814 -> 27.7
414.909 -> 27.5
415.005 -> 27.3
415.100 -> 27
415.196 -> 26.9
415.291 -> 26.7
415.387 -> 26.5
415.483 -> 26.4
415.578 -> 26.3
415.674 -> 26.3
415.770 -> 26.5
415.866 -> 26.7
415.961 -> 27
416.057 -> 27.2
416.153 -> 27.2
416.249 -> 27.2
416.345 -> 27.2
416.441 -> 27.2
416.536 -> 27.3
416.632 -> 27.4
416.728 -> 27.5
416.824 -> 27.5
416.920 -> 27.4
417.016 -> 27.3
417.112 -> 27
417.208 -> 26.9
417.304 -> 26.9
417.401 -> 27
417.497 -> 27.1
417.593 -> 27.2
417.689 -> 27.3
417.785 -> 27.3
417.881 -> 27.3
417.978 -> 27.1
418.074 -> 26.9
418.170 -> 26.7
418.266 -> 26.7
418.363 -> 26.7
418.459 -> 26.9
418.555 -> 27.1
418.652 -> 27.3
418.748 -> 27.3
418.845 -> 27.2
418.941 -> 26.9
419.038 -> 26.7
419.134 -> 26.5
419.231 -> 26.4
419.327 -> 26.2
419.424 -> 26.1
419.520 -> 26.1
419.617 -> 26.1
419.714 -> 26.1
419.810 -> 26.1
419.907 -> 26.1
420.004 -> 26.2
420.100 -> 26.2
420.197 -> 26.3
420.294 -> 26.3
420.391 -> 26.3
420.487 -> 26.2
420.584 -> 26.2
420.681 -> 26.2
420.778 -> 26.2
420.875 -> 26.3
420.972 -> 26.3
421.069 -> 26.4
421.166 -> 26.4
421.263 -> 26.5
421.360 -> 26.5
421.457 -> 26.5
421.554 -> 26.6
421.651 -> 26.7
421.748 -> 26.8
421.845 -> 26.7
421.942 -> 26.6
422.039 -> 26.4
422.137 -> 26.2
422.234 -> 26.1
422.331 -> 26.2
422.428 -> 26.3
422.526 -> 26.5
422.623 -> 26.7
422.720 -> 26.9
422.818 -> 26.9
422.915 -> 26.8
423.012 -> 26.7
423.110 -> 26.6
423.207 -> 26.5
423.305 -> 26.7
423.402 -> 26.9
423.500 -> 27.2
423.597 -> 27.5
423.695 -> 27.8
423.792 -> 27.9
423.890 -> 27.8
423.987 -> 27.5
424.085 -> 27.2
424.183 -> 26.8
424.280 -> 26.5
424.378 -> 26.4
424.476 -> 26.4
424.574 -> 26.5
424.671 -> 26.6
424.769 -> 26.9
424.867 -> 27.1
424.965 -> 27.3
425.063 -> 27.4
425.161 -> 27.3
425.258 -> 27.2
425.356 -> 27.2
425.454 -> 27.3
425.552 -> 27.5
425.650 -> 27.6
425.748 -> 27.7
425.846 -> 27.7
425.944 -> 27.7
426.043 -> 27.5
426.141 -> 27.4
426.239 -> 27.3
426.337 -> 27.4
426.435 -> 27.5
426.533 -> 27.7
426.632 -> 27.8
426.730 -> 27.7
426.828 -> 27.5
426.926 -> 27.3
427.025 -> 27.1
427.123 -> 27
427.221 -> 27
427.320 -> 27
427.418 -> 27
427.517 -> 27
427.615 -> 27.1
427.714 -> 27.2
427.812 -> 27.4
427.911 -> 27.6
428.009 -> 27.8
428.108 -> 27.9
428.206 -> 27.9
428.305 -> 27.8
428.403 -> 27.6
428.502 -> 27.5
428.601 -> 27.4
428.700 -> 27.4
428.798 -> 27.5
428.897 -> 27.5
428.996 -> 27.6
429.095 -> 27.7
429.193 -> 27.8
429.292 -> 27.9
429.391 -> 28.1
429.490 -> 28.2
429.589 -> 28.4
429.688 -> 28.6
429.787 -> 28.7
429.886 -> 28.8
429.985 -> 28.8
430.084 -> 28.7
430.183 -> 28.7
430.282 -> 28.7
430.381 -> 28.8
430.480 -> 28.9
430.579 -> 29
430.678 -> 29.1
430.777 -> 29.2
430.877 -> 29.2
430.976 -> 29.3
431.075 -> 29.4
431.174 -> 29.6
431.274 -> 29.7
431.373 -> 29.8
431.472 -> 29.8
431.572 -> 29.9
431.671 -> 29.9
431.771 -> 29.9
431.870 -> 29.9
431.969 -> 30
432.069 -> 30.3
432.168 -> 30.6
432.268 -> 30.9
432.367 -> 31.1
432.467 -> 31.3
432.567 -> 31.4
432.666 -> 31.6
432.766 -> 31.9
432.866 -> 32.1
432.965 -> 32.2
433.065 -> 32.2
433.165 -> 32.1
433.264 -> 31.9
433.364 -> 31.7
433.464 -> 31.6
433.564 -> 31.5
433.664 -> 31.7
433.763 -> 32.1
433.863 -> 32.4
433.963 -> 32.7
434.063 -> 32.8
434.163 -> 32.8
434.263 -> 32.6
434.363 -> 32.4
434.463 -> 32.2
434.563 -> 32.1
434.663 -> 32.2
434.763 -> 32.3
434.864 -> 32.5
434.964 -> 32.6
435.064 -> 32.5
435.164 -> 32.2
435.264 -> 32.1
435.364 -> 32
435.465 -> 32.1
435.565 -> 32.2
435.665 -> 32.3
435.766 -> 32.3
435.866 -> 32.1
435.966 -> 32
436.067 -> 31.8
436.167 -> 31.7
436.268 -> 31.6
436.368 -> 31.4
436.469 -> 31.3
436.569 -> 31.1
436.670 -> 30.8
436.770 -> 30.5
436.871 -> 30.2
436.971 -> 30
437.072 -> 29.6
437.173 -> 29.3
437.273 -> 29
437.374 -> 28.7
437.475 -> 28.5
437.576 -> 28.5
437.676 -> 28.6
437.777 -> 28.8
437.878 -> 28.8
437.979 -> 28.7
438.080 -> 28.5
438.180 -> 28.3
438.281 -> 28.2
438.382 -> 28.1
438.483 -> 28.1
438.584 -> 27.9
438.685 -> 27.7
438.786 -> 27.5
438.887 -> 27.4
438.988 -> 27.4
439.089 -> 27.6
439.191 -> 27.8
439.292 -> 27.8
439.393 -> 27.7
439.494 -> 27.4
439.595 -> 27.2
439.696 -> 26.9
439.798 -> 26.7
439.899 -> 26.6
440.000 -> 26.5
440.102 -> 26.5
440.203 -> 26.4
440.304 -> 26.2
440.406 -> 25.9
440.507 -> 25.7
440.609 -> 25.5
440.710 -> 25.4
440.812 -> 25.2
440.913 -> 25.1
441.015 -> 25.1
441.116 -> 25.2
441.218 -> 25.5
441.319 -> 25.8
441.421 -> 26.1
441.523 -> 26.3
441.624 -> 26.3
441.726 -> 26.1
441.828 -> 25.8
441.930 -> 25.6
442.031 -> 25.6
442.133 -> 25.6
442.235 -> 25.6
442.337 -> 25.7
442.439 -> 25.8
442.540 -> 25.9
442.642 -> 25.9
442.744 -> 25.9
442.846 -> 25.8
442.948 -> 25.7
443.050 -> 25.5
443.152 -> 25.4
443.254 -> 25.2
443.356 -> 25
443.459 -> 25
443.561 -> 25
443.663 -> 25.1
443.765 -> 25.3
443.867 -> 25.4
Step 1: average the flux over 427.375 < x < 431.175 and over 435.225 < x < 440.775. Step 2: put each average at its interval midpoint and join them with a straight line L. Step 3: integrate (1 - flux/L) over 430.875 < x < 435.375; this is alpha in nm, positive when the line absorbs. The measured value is -0.461 nm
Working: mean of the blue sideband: 28.2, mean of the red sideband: 28.9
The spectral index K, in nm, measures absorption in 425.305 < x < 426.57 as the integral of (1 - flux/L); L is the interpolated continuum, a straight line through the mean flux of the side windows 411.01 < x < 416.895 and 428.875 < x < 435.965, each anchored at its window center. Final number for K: 0.10 nm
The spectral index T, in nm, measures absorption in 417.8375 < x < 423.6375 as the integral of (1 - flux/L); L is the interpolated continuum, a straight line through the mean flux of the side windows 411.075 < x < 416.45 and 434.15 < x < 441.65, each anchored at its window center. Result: 0.42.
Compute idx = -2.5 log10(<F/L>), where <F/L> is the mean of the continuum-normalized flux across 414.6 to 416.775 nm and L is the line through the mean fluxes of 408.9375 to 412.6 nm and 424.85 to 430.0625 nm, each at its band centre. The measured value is 0.10 mag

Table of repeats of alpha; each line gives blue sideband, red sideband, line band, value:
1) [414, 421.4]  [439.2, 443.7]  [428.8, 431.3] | -0.21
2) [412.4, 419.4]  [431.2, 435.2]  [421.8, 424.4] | 0.21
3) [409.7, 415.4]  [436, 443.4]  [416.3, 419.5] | 0.21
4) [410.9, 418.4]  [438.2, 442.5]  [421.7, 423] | 0.05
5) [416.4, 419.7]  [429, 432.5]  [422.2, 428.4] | 0.24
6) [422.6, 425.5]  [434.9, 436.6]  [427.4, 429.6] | 0.10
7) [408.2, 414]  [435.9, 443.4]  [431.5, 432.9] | -0.13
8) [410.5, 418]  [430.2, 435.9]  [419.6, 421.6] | 0.21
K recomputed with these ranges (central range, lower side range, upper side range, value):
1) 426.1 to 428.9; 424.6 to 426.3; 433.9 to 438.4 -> 0.06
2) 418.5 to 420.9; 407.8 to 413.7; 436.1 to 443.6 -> 0.22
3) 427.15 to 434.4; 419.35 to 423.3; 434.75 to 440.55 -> -0.37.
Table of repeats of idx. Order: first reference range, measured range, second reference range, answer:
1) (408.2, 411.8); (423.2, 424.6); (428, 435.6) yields 0.12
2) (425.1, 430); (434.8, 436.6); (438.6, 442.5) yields -0.19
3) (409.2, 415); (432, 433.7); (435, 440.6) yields -0.08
